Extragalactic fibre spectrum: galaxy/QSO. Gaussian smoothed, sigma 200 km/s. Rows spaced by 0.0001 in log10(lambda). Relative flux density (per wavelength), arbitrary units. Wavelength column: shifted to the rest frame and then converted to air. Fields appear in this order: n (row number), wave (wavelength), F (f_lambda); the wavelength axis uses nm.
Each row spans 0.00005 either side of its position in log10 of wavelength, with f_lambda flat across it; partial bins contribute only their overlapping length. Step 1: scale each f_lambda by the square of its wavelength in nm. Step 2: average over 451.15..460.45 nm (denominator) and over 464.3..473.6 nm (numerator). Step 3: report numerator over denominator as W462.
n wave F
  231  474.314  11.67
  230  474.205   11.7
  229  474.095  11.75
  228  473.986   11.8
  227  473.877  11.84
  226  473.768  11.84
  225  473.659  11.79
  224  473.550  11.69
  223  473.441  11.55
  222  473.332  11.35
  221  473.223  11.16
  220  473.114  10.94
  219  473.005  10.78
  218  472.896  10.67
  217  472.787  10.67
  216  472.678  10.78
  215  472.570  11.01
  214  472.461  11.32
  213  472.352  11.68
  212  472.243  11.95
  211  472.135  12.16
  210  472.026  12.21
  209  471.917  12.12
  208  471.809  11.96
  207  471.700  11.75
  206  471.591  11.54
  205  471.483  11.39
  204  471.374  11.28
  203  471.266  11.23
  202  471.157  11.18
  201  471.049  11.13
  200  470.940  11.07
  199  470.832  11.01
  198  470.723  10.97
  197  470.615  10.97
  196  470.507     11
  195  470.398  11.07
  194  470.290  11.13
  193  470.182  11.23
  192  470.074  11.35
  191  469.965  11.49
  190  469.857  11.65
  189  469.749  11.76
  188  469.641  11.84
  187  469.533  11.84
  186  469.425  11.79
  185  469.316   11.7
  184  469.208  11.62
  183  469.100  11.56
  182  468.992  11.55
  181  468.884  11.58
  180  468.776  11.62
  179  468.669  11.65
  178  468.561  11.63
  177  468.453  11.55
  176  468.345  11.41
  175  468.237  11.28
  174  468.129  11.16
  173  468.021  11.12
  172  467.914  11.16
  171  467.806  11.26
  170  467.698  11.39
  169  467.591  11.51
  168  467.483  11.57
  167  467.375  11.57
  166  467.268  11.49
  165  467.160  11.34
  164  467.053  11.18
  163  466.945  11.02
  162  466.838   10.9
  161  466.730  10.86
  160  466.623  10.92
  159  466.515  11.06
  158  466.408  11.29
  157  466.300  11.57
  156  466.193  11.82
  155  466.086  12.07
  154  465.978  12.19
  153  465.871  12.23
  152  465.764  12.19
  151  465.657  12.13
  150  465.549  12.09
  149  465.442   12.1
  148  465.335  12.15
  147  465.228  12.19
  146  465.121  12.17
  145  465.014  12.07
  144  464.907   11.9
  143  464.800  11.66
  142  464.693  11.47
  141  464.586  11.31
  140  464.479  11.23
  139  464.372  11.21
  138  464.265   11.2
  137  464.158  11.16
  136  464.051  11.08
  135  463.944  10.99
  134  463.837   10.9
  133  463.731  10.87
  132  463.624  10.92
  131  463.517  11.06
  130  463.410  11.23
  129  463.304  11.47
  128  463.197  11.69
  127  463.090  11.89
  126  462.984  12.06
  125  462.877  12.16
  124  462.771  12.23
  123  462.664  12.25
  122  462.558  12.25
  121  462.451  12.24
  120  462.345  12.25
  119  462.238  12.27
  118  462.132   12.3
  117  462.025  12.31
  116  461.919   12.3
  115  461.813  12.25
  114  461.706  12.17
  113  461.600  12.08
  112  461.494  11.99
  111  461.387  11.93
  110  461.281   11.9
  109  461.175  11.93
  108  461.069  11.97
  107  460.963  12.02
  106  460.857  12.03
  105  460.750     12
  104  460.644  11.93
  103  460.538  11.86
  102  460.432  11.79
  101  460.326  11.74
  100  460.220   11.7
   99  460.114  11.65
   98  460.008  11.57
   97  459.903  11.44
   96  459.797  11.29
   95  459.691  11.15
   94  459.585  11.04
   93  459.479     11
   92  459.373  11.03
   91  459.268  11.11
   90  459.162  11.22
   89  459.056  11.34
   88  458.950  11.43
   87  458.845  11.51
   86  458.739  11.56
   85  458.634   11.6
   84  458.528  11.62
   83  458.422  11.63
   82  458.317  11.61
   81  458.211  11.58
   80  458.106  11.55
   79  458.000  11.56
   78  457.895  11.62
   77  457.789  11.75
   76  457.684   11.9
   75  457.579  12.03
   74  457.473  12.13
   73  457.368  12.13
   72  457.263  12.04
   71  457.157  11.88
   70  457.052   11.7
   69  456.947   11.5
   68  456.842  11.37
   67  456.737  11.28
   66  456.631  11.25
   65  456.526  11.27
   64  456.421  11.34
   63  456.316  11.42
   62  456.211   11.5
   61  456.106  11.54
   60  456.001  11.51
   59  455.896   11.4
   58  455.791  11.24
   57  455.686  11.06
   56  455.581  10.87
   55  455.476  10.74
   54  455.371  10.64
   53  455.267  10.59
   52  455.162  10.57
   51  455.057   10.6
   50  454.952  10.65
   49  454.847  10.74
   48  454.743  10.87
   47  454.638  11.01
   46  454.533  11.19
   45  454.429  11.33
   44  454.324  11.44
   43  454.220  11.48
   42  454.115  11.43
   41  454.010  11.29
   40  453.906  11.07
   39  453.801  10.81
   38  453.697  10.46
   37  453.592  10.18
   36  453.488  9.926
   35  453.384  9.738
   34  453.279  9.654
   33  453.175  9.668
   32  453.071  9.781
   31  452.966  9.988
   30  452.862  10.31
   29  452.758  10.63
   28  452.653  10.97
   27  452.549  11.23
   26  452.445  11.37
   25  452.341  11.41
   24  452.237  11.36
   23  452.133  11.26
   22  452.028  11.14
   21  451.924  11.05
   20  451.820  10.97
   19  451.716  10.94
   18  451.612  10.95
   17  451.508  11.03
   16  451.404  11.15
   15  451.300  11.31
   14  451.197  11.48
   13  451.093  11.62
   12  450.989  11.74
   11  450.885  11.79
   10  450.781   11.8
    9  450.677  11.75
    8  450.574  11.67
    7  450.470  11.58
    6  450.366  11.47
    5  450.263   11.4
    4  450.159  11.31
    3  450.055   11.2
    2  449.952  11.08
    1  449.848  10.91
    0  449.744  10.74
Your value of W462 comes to 1.09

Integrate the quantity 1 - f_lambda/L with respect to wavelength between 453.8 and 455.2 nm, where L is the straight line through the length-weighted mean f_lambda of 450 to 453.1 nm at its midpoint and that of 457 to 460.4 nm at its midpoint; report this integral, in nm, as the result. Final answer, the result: 0.04 nm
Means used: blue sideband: 11.2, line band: 11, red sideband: 11.6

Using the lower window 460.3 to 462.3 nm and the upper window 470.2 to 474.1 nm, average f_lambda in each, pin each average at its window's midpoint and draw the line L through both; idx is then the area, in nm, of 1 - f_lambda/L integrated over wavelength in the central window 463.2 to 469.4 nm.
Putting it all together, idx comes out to 0.13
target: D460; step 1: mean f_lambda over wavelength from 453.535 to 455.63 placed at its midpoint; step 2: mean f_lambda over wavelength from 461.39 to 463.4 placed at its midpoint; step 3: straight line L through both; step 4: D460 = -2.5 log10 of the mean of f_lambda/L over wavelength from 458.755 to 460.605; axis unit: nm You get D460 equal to 0.03 mag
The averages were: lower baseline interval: 10.9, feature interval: 11.4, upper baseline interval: 12.1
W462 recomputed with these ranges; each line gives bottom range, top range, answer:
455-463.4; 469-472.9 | 1.03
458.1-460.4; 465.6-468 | 1.04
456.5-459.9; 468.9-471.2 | 1.04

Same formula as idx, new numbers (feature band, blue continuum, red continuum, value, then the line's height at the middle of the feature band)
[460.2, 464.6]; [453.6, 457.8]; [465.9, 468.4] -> -0.175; 11.3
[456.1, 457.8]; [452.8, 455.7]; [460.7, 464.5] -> -0.099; 11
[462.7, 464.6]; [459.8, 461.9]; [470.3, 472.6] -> 0.062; 11.8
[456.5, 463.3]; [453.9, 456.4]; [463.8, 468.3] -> -0.295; 11.3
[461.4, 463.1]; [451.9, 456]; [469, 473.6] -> -0.169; 11.1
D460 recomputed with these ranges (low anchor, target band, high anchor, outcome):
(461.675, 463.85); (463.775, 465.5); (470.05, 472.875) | 0.02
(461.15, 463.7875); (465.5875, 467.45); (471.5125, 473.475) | 0.02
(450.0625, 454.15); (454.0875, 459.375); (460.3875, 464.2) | 0.00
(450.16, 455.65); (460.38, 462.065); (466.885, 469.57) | -0.07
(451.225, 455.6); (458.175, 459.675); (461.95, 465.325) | -0.01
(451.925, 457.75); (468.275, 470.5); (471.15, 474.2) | -0.01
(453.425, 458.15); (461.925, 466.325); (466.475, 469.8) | -0.04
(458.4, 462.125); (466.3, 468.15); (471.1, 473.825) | 0.03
